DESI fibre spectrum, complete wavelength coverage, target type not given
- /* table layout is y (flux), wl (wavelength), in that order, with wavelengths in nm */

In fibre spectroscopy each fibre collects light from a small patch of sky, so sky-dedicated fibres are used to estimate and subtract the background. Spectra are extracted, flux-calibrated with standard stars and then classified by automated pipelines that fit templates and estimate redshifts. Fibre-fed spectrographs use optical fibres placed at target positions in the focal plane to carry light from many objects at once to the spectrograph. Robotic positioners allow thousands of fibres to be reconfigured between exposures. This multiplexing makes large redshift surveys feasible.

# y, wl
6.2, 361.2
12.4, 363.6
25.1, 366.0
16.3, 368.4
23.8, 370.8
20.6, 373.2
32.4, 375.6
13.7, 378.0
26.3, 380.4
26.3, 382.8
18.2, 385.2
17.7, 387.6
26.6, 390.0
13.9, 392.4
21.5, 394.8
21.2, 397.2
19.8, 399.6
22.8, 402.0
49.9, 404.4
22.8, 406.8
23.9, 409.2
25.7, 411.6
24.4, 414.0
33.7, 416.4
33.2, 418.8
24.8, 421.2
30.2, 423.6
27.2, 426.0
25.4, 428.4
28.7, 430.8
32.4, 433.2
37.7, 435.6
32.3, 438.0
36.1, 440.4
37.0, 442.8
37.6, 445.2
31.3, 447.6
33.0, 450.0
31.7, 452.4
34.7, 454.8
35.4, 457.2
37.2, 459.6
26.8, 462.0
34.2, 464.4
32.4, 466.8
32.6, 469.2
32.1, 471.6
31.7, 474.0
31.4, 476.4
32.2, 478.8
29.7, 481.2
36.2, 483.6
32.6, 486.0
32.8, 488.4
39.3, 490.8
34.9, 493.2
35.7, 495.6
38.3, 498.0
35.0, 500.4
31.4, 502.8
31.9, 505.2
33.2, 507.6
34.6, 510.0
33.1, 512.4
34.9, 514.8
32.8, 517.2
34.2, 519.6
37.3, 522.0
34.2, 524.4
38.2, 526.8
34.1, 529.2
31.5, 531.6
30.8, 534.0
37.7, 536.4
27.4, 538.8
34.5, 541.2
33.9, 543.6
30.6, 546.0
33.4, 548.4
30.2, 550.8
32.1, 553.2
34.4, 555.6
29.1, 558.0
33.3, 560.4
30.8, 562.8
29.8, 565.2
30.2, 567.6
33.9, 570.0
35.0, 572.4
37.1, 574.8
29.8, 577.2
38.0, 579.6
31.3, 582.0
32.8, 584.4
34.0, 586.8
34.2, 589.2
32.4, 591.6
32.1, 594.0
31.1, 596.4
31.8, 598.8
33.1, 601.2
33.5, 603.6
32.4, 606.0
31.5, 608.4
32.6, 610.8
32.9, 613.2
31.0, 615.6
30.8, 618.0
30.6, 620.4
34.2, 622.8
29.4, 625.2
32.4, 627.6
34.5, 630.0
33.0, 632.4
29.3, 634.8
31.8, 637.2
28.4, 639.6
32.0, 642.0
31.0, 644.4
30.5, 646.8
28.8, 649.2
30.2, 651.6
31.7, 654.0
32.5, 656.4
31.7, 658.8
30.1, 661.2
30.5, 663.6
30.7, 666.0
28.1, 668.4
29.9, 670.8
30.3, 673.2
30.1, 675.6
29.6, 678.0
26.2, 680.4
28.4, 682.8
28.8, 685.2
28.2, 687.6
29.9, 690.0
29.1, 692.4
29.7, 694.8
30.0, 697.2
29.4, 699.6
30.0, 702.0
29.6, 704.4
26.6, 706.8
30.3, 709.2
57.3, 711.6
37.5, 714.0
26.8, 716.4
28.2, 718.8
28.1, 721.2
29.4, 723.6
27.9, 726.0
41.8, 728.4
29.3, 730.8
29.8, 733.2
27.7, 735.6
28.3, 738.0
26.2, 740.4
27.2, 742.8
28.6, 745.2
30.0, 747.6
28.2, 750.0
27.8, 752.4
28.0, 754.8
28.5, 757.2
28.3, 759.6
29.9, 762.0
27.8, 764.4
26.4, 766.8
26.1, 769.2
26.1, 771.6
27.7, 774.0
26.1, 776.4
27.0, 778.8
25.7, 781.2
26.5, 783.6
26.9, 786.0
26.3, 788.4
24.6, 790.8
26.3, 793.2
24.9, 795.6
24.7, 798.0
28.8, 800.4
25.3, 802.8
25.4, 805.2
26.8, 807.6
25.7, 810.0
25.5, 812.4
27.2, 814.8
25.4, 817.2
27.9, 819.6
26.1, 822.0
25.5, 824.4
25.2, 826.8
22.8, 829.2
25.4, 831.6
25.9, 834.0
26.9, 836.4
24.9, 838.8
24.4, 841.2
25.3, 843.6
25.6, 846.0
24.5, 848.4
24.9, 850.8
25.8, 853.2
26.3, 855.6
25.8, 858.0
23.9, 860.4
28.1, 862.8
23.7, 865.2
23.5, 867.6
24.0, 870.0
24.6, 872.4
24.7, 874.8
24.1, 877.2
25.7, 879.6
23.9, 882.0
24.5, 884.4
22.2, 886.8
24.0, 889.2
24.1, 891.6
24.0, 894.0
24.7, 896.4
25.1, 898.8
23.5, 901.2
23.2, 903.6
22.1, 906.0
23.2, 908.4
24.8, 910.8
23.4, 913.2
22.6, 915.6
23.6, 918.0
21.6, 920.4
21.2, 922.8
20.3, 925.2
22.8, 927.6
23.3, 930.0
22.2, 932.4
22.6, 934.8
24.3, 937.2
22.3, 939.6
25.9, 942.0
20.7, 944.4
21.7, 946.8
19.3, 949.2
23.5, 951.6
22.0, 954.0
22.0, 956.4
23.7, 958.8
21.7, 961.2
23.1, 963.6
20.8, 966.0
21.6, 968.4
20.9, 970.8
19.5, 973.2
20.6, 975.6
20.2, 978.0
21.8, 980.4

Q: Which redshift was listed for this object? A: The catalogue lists 0.083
